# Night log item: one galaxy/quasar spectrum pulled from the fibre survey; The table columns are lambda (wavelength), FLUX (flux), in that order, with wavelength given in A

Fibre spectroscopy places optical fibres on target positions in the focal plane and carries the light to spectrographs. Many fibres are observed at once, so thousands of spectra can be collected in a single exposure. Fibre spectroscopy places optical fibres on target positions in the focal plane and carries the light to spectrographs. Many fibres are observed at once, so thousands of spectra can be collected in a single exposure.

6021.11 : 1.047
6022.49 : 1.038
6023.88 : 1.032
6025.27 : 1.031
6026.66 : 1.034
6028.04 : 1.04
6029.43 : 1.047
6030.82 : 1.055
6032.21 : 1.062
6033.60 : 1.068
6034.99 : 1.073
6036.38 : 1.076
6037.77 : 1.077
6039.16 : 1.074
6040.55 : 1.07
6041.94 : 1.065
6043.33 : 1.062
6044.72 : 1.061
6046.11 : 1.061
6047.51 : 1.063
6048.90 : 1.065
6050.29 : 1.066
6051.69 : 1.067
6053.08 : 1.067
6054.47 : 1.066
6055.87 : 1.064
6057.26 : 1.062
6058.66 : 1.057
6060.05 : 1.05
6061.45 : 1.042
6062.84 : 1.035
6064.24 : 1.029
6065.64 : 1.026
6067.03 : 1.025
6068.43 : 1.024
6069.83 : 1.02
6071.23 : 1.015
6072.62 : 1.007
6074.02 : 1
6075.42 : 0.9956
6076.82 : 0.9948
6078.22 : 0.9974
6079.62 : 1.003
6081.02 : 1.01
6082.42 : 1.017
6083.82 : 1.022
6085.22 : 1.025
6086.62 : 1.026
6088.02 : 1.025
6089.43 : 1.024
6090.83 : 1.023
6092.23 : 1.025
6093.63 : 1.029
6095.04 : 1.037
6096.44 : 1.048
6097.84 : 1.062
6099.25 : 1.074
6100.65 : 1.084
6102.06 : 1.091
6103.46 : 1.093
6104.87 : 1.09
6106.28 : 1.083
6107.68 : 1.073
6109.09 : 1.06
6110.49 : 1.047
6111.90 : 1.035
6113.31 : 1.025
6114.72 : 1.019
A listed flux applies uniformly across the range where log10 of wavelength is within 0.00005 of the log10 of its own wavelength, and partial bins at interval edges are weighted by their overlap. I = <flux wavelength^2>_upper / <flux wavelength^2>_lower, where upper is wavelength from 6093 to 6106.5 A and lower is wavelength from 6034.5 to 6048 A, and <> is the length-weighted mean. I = 1.02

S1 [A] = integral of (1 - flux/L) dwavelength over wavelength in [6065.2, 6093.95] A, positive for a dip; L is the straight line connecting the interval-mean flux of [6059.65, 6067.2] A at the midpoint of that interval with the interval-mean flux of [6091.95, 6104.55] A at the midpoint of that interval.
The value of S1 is 0.9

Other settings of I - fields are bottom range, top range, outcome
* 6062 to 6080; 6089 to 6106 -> 1.05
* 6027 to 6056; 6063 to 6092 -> 0.97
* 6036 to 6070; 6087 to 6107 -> 1.02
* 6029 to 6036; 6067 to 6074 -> 0.97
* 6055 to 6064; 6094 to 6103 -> 1.03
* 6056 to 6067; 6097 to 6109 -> 1.05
